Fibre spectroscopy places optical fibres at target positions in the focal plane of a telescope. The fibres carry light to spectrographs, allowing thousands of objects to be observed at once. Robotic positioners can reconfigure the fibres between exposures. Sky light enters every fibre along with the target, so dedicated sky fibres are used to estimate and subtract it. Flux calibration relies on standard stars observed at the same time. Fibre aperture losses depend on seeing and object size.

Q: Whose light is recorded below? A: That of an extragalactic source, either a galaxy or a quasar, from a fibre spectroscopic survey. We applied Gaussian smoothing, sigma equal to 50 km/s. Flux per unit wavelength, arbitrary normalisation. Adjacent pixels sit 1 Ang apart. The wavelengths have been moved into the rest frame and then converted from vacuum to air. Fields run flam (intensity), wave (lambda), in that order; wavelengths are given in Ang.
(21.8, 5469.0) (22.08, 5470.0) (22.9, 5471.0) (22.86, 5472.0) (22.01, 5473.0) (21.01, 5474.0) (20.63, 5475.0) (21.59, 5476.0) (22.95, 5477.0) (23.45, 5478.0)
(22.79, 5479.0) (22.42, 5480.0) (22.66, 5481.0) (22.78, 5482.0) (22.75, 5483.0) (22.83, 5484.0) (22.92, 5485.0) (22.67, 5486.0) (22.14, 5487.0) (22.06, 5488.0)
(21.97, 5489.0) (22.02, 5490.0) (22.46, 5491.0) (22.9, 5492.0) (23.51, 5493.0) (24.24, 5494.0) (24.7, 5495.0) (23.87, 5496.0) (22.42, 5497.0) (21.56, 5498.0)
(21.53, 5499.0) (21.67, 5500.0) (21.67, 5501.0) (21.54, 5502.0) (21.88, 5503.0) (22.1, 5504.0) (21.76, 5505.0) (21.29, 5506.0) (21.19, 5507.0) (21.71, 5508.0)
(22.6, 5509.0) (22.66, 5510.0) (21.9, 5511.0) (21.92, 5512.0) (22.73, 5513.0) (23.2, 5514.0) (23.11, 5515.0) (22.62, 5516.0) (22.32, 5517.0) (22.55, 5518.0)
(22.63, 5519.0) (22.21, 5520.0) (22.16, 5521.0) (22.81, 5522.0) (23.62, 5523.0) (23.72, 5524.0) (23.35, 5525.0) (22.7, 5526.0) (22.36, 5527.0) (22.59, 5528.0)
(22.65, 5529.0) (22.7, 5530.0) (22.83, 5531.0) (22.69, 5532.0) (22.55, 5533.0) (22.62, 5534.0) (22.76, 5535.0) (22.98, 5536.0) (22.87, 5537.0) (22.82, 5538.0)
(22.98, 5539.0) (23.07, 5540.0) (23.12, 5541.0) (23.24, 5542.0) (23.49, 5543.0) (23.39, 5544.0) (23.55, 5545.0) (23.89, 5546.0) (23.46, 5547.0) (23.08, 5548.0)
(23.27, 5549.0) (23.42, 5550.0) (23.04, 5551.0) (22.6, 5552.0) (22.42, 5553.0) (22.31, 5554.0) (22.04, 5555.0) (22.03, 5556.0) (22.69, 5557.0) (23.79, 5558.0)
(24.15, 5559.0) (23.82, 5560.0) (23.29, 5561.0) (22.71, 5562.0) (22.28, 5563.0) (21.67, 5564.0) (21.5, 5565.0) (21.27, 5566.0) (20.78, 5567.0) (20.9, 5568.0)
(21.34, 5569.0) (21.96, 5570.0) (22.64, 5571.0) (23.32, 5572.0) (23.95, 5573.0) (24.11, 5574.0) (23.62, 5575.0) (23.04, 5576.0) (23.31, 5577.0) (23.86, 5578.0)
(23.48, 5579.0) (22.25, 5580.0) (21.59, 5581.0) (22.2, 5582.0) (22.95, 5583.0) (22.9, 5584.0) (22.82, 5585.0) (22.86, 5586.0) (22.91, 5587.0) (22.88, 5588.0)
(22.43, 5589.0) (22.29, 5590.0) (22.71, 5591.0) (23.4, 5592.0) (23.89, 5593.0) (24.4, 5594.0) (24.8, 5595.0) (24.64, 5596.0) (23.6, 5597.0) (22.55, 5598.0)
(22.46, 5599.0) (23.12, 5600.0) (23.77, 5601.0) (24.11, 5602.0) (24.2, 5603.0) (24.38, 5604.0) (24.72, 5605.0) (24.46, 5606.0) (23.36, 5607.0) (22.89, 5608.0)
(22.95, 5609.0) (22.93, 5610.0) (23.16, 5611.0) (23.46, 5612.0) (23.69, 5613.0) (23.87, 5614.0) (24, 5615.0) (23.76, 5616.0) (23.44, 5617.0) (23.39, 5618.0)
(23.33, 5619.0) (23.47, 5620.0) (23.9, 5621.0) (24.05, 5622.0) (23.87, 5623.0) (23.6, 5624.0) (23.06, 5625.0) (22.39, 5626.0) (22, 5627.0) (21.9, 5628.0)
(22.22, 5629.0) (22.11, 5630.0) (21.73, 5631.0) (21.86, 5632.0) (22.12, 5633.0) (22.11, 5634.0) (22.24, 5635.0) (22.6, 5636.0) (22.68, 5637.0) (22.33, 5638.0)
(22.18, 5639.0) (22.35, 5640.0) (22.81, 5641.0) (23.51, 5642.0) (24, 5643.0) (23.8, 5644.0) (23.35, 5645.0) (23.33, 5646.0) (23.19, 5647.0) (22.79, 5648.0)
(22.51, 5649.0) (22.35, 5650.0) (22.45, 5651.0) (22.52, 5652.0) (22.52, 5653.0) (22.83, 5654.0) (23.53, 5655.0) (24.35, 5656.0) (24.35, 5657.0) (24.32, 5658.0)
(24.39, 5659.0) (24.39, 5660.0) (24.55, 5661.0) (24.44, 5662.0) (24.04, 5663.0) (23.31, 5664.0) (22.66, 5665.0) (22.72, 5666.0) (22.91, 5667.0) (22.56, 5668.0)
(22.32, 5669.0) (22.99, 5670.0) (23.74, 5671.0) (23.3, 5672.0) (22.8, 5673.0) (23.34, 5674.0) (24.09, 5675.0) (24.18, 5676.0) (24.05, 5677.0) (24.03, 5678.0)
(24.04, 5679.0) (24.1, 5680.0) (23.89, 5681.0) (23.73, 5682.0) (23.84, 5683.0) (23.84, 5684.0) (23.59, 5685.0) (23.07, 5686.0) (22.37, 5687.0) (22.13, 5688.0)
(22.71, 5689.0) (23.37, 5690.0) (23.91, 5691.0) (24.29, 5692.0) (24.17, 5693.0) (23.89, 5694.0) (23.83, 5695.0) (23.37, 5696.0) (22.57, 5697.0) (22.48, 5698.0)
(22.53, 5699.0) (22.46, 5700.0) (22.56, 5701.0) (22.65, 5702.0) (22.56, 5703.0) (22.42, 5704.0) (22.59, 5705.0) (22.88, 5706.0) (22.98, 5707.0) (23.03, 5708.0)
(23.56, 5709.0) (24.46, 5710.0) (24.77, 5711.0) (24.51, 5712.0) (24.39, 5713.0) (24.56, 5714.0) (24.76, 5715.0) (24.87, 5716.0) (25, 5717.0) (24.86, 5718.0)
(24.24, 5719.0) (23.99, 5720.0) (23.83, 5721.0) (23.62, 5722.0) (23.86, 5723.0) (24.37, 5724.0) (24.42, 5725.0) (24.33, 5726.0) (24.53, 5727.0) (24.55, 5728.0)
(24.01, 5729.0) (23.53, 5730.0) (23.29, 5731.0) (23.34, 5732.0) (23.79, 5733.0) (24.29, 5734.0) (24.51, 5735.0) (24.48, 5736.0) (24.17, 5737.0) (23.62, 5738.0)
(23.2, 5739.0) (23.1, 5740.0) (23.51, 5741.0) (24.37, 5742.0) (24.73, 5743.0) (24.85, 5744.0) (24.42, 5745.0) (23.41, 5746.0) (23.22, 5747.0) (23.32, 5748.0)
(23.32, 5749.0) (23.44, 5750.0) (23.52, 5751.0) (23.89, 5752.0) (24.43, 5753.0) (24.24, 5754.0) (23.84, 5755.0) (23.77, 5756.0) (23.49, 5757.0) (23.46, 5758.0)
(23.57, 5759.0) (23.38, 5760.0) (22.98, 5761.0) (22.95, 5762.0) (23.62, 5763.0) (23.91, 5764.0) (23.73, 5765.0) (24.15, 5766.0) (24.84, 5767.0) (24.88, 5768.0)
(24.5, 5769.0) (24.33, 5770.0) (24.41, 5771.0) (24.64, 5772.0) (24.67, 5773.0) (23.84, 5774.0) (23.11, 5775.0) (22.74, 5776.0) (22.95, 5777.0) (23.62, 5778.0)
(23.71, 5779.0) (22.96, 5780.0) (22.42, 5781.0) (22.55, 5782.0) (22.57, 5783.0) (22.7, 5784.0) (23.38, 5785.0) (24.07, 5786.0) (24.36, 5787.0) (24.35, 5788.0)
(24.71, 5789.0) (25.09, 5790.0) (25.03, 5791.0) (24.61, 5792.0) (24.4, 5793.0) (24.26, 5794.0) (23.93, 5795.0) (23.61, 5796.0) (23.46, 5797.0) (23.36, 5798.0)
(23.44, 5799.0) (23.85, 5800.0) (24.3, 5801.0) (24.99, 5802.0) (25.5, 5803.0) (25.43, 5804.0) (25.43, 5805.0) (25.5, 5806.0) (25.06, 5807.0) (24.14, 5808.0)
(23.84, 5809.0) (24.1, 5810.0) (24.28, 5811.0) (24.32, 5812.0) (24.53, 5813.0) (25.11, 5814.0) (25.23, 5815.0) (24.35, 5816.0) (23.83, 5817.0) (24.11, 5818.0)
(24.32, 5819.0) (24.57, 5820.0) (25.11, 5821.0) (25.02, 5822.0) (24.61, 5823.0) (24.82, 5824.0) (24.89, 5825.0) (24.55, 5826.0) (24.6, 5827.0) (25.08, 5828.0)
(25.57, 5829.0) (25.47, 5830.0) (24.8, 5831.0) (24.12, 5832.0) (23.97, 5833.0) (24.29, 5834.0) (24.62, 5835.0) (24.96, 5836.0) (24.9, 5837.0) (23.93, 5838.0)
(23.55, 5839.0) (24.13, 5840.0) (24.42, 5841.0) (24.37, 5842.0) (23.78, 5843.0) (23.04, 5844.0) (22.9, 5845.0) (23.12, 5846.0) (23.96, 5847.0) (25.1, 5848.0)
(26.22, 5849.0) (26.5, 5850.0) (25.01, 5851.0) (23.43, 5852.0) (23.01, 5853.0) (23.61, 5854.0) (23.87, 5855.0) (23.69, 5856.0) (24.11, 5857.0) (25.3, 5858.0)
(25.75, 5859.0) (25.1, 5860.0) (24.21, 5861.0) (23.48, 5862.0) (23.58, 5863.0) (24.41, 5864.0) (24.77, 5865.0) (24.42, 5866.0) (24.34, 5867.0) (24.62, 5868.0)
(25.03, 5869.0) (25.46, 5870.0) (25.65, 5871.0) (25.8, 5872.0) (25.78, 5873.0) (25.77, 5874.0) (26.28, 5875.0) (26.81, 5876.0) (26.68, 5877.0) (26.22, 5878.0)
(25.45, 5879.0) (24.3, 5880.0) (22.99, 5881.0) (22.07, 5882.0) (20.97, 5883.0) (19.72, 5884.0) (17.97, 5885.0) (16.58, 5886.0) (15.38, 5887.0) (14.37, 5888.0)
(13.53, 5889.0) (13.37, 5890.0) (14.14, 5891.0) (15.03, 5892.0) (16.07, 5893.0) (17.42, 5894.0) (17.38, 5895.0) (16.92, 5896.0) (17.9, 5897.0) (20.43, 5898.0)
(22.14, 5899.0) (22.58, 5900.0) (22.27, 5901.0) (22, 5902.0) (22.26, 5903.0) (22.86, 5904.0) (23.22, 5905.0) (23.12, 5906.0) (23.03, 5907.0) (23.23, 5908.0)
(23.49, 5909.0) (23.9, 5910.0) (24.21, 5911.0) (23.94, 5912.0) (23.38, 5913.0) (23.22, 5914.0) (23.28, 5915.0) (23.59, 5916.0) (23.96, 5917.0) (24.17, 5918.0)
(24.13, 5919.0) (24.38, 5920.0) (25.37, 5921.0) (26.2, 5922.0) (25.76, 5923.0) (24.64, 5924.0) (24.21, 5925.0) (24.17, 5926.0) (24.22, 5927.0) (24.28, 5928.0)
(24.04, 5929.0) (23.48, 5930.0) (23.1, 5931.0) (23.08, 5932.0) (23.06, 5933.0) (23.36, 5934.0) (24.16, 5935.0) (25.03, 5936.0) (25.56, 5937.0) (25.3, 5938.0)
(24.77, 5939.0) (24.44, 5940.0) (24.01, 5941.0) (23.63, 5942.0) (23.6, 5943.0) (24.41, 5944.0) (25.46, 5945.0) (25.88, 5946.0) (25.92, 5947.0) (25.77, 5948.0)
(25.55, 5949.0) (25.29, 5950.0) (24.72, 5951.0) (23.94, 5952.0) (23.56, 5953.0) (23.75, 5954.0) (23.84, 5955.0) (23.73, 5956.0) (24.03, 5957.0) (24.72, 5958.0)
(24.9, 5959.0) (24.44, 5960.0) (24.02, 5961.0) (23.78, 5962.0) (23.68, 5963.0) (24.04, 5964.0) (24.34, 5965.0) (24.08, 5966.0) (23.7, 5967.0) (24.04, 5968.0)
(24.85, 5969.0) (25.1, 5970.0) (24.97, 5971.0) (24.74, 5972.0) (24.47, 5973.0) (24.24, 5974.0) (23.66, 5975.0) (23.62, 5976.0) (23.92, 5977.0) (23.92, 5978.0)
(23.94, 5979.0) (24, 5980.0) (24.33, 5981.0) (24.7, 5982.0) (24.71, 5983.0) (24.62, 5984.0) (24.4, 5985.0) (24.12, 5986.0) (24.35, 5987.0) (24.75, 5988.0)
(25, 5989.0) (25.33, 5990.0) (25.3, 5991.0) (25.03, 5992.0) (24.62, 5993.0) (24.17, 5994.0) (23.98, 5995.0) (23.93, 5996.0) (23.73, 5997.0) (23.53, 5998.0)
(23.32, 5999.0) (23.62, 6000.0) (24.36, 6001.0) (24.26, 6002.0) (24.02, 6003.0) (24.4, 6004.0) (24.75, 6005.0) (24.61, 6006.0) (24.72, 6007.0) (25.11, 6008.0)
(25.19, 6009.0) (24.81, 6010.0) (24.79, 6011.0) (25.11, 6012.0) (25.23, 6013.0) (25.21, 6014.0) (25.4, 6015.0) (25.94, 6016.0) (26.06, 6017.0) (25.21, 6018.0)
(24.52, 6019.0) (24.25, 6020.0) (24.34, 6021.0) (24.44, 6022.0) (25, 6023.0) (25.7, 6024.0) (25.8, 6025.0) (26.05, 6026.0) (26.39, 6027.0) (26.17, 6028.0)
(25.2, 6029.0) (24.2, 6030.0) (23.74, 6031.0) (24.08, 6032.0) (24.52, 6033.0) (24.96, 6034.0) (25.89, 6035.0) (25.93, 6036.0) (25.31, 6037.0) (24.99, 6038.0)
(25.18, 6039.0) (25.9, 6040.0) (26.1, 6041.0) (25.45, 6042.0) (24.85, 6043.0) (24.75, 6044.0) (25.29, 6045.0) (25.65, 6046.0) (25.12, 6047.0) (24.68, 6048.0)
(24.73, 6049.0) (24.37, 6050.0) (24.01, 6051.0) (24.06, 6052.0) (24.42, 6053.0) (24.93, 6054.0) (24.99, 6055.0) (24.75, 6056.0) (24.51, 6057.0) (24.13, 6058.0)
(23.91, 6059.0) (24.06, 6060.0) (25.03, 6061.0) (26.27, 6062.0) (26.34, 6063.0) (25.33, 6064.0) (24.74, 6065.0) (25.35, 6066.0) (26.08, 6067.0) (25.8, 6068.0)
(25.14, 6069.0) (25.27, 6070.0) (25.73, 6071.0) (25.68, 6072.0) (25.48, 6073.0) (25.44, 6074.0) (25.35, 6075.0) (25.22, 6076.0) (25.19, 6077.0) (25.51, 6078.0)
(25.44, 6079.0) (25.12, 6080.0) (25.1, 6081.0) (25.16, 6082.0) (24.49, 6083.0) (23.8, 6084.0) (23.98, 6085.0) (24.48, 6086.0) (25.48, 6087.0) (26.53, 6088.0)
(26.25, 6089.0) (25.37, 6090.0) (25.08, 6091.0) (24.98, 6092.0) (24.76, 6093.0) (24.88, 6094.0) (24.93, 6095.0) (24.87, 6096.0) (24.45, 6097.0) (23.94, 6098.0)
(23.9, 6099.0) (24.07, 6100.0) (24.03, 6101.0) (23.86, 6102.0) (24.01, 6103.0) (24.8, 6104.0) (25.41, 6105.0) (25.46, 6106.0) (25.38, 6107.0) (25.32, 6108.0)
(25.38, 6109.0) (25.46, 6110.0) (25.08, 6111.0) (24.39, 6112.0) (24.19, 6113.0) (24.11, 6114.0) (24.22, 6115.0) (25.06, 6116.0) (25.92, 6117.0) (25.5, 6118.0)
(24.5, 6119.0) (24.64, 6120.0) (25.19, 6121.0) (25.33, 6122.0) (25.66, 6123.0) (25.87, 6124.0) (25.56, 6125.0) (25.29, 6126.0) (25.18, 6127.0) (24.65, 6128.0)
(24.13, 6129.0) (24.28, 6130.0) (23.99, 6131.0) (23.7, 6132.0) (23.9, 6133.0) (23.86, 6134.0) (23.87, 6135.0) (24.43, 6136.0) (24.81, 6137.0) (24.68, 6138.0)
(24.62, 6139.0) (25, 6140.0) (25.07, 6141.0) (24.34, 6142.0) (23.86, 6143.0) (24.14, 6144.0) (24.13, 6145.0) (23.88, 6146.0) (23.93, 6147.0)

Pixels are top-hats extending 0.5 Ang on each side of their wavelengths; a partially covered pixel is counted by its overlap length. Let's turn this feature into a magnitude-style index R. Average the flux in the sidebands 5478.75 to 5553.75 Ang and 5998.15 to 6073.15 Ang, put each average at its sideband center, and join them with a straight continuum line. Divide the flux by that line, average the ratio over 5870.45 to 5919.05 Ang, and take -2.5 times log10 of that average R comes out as 0.13 mag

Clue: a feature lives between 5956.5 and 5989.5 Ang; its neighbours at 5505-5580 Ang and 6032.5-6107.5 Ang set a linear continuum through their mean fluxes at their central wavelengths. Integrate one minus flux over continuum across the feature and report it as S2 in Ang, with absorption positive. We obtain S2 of 0.4 Ang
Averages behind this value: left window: 22.7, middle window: 24.3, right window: 25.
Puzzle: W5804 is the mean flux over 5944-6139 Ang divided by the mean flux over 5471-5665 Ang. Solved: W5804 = 1.08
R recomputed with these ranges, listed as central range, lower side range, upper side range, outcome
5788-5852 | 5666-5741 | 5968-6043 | -0.020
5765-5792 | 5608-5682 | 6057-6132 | -0.007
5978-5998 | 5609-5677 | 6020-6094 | 0.015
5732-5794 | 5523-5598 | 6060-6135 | -0.007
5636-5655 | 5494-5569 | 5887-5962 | -0.009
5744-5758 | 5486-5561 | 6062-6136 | -0.007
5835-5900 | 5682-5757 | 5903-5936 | 0.058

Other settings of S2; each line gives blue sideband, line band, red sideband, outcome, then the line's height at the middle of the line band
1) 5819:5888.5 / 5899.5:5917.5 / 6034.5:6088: 0.8 Ang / 24.3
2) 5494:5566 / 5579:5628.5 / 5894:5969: -0.9 Ang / 22.9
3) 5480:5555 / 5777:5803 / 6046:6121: -0.1 Ang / 23.8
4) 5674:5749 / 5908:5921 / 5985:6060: 0.3 Ang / 24.4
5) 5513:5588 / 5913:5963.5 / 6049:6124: 0.1 Ang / 24.4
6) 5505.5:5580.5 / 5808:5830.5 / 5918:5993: -0.7 Ang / 23.9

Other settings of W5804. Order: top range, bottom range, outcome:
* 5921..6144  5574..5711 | 1.06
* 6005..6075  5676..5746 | 1.06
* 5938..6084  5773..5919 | 1.06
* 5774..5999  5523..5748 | 1.02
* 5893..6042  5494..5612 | 1.06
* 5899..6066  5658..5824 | 1.03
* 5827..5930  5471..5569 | 1.02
